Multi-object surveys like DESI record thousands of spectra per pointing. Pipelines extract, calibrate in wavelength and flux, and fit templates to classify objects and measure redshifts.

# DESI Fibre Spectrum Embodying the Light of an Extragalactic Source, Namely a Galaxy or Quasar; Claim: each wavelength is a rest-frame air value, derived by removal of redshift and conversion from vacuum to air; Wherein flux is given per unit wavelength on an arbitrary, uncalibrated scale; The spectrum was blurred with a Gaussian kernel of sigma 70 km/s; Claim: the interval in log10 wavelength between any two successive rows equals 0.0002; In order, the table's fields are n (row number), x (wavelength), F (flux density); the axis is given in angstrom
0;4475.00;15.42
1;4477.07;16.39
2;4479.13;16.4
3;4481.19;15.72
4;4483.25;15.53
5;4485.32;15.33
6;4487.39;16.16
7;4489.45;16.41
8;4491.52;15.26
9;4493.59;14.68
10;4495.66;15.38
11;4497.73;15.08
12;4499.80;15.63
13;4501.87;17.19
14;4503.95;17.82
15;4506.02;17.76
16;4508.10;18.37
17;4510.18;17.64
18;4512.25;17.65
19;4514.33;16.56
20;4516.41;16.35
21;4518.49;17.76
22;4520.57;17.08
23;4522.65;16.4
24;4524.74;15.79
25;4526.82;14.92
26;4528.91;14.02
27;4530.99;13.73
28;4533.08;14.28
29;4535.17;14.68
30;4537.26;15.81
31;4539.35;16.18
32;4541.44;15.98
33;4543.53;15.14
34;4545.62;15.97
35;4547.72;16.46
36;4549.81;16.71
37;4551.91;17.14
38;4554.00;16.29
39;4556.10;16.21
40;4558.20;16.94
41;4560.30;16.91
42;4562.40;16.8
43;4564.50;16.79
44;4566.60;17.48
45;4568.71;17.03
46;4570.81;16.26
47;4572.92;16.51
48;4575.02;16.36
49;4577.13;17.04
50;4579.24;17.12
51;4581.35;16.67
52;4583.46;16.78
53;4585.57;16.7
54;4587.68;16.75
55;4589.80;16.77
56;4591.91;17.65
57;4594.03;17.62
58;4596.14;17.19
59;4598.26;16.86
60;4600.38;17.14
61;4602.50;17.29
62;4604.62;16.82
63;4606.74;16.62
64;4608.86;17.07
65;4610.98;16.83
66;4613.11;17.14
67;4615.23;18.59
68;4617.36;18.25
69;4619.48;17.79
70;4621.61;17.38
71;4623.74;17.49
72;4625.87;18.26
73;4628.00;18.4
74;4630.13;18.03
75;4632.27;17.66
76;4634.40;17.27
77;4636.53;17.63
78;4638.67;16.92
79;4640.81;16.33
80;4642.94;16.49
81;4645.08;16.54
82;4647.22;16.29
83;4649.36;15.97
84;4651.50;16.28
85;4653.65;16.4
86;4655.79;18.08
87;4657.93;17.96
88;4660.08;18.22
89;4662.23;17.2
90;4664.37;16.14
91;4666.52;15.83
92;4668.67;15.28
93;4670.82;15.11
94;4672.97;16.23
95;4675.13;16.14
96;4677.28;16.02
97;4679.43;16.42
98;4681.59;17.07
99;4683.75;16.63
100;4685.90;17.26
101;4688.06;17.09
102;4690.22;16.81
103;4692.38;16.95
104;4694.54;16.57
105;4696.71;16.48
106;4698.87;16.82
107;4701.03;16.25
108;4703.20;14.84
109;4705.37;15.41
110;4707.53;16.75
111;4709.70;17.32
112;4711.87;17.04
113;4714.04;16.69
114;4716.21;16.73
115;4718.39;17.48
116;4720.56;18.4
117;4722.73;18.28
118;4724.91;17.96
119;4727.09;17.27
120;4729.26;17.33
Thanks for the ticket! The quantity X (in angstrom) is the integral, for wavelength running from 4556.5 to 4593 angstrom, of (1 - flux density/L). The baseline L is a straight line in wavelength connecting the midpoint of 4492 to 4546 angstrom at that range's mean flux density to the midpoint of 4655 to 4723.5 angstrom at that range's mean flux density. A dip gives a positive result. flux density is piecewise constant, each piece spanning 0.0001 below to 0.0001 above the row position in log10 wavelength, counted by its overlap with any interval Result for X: -1.27 angstrom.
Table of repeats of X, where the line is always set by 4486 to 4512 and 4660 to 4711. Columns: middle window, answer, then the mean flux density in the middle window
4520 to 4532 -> 0.88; 15.3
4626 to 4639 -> -1.03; 17.7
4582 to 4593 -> -0.32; 16.9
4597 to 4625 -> -1.52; 17.3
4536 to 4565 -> 0.17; 16.4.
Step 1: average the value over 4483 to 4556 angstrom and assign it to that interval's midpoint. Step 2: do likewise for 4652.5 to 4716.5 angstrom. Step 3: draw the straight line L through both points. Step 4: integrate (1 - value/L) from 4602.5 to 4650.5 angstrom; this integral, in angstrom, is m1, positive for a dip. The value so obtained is -2.47 angstrom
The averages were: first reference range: 16.1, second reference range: 16.6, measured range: 17.3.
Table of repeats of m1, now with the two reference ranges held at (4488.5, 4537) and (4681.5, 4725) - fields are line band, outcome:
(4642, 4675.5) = 0.3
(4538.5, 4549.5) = 0.2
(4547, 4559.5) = -0.3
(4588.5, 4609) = -0.8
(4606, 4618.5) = -0.7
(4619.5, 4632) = -1.0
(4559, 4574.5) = -0.5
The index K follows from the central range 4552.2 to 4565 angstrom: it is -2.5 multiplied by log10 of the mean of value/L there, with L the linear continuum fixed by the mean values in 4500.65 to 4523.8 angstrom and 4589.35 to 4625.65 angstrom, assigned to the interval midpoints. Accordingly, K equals 0.041 mag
